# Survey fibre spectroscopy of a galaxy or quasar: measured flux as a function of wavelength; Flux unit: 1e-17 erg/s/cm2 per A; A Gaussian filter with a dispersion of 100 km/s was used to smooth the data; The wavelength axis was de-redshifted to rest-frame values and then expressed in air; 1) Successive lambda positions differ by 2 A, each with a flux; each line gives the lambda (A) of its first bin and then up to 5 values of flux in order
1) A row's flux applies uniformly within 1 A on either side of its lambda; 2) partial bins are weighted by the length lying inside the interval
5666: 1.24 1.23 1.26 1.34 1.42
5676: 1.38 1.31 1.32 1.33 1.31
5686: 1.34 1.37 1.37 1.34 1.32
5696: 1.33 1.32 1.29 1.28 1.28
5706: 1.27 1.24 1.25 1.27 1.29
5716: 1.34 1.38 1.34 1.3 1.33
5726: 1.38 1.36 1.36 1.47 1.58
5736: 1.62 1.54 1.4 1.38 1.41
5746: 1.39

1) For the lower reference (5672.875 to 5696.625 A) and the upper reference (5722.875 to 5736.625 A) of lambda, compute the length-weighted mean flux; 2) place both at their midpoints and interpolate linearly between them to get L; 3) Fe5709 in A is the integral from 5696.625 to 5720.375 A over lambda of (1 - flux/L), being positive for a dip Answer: 1.7 A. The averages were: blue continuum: 1.35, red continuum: 1.44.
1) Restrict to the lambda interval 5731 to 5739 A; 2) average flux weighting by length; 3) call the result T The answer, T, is 1.55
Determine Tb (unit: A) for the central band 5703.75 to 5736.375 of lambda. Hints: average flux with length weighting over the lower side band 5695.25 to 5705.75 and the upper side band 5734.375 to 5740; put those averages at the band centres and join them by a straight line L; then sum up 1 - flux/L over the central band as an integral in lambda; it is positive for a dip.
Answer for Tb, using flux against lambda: 1.79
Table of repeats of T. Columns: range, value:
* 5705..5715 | 1.26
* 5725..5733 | 1.39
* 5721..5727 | 1.34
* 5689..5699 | 1.34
